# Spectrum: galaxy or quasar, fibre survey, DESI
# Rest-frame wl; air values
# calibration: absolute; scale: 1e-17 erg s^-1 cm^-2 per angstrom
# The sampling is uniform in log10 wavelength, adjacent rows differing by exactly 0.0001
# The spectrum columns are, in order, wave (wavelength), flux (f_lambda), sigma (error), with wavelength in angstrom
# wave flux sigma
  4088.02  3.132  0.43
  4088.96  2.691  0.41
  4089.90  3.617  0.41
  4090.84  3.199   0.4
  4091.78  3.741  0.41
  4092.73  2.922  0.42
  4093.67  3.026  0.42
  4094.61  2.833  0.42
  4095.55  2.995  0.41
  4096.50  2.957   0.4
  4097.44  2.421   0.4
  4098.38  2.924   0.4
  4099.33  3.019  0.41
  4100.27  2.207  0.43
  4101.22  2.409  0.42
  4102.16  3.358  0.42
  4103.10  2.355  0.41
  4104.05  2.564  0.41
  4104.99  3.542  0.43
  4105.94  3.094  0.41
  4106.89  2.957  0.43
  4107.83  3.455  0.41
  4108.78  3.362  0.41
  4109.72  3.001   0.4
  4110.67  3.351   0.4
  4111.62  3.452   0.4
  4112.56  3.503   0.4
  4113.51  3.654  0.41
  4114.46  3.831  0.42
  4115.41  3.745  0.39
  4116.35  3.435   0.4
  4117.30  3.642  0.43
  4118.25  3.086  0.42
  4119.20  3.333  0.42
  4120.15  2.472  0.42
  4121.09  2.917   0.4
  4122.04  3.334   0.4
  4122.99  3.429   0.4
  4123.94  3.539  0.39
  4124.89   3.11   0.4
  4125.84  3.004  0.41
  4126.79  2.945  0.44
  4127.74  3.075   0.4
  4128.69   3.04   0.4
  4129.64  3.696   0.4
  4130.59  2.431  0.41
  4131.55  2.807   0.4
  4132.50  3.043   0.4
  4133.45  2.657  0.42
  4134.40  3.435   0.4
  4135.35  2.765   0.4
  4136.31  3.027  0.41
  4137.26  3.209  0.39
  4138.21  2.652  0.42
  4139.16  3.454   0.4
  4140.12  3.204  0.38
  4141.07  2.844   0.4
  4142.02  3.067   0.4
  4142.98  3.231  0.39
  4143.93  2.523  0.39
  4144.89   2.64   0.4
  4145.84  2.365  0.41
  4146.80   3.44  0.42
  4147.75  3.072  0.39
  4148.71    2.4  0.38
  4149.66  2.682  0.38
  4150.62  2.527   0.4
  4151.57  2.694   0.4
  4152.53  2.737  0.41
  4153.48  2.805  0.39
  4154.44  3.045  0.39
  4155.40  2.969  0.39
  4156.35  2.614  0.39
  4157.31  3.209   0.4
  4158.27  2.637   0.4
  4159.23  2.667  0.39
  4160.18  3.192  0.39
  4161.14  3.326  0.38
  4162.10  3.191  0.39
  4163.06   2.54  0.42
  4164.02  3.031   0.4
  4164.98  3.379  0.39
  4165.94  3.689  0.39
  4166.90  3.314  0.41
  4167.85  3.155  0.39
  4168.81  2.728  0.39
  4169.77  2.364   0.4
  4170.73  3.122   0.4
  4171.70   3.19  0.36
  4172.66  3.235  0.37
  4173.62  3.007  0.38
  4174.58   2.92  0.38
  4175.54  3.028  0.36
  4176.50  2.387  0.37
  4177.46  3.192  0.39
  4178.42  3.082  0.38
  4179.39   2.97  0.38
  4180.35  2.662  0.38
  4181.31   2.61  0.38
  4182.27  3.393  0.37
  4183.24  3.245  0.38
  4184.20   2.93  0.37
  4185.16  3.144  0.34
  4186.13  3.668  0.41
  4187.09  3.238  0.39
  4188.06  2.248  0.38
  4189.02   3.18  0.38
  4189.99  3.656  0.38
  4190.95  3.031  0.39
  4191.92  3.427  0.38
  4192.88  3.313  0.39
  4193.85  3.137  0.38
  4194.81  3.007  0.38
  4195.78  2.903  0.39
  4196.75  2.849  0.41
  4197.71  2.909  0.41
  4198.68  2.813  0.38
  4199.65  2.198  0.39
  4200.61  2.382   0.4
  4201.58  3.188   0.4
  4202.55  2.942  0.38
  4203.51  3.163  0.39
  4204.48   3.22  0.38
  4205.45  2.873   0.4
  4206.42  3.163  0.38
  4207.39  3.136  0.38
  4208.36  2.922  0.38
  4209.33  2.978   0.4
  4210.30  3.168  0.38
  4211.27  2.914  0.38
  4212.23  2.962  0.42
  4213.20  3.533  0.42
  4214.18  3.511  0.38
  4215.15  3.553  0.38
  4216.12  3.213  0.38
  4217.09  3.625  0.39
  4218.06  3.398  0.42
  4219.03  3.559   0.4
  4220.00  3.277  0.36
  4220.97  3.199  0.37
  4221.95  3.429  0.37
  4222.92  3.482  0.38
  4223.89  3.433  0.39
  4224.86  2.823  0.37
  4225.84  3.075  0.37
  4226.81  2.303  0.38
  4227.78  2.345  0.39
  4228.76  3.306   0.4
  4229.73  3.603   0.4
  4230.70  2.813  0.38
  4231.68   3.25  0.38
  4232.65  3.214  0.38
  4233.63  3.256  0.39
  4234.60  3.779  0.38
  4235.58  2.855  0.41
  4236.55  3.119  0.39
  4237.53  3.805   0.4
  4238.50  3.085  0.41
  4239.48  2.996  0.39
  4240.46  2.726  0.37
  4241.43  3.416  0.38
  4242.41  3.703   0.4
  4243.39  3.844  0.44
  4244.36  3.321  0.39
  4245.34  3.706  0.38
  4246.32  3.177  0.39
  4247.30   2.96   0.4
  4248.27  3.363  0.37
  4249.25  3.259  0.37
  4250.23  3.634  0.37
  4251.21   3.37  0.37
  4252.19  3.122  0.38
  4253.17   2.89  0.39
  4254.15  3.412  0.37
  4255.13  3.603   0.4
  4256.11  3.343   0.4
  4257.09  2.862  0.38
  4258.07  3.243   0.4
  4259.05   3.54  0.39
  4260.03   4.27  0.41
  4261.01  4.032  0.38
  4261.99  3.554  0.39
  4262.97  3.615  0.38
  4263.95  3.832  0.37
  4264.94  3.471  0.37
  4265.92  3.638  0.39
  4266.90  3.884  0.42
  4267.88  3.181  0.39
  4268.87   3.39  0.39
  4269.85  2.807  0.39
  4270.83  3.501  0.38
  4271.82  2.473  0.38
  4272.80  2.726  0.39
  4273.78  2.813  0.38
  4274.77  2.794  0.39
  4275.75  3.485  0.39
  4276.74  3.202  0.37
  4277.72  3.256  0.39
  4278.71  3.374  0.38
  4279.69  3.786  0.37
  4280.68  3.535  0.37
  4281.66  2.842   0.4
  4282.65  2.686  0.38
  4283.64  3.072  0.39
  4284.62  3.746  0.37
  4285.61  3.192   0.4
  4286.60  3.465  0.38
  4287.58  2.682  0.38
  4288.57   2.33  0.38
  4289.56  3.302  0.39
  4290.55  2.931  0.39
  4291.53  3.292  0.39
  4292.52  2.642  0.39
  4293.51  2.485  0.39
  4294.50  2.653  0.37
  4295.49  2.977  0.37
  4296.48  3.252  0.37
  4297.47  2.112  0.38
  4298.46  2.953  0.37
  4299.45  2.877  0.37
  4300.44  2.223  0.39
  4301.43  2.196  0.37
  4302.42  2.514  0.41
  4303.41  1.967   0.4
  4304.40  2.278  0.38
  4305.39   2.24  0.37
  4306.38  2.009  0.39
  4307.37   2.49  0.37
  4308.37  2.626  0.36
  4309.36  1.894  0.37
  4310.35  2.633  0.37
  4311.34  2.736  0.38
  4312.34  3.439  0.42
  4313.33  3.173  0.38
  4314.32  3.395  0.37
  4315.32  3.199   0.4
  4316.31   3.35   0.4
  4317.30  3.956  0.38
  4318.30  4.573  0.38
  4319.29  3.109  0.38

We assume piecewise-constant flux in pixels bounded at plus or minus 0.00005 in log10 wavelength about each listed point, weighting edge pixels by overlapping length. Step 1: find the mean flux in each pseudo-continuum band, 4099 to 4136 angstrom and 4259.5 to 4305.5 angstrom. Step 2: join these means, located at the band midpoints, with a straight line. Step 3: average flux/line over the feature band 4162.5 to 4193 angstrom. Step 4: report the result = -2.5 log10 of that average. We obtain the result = 0.015 mag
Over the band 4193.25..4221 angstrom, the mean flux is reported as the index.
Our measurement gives 3.09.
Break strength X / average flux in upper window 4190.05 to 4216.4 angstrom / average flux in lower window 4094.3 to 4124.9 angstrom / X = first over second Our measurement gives 0.98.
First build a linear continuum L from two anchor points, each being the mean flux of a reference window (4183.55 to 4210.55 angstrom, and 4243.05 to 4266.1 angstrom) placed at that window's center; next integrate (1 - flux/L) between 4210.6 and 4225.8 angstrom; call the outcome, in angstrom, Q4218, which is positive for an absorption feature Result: -0.6 angstrom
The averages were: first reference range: 3.03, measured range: 3.32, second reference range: 3.46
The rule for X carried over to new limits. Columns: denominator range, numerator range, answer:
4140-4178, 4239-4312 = 1.05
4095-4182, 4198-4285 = 1.07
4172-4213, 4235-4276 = 1.10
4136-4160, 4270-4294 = 1.07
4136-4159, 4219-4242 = 1.10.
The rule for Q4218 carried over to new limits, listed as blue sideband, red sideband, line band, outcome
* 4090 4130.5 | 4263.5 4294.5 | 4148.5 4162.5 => 1.3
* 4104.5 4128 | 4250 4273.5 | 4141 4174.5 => 3.9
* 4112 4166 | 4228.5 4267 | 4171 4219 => 2.3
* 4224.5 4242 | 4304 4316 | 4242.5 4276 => -4.5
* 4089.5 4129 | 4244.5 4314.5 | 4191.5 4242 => -0.6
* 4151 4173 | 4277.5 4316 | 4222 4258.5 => -4.2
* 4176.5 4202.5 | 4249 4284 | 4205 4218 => -0.5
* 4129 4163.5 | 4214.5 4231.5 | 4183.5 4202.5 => 0.5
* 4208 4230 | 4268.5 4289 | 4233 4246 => -0.8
